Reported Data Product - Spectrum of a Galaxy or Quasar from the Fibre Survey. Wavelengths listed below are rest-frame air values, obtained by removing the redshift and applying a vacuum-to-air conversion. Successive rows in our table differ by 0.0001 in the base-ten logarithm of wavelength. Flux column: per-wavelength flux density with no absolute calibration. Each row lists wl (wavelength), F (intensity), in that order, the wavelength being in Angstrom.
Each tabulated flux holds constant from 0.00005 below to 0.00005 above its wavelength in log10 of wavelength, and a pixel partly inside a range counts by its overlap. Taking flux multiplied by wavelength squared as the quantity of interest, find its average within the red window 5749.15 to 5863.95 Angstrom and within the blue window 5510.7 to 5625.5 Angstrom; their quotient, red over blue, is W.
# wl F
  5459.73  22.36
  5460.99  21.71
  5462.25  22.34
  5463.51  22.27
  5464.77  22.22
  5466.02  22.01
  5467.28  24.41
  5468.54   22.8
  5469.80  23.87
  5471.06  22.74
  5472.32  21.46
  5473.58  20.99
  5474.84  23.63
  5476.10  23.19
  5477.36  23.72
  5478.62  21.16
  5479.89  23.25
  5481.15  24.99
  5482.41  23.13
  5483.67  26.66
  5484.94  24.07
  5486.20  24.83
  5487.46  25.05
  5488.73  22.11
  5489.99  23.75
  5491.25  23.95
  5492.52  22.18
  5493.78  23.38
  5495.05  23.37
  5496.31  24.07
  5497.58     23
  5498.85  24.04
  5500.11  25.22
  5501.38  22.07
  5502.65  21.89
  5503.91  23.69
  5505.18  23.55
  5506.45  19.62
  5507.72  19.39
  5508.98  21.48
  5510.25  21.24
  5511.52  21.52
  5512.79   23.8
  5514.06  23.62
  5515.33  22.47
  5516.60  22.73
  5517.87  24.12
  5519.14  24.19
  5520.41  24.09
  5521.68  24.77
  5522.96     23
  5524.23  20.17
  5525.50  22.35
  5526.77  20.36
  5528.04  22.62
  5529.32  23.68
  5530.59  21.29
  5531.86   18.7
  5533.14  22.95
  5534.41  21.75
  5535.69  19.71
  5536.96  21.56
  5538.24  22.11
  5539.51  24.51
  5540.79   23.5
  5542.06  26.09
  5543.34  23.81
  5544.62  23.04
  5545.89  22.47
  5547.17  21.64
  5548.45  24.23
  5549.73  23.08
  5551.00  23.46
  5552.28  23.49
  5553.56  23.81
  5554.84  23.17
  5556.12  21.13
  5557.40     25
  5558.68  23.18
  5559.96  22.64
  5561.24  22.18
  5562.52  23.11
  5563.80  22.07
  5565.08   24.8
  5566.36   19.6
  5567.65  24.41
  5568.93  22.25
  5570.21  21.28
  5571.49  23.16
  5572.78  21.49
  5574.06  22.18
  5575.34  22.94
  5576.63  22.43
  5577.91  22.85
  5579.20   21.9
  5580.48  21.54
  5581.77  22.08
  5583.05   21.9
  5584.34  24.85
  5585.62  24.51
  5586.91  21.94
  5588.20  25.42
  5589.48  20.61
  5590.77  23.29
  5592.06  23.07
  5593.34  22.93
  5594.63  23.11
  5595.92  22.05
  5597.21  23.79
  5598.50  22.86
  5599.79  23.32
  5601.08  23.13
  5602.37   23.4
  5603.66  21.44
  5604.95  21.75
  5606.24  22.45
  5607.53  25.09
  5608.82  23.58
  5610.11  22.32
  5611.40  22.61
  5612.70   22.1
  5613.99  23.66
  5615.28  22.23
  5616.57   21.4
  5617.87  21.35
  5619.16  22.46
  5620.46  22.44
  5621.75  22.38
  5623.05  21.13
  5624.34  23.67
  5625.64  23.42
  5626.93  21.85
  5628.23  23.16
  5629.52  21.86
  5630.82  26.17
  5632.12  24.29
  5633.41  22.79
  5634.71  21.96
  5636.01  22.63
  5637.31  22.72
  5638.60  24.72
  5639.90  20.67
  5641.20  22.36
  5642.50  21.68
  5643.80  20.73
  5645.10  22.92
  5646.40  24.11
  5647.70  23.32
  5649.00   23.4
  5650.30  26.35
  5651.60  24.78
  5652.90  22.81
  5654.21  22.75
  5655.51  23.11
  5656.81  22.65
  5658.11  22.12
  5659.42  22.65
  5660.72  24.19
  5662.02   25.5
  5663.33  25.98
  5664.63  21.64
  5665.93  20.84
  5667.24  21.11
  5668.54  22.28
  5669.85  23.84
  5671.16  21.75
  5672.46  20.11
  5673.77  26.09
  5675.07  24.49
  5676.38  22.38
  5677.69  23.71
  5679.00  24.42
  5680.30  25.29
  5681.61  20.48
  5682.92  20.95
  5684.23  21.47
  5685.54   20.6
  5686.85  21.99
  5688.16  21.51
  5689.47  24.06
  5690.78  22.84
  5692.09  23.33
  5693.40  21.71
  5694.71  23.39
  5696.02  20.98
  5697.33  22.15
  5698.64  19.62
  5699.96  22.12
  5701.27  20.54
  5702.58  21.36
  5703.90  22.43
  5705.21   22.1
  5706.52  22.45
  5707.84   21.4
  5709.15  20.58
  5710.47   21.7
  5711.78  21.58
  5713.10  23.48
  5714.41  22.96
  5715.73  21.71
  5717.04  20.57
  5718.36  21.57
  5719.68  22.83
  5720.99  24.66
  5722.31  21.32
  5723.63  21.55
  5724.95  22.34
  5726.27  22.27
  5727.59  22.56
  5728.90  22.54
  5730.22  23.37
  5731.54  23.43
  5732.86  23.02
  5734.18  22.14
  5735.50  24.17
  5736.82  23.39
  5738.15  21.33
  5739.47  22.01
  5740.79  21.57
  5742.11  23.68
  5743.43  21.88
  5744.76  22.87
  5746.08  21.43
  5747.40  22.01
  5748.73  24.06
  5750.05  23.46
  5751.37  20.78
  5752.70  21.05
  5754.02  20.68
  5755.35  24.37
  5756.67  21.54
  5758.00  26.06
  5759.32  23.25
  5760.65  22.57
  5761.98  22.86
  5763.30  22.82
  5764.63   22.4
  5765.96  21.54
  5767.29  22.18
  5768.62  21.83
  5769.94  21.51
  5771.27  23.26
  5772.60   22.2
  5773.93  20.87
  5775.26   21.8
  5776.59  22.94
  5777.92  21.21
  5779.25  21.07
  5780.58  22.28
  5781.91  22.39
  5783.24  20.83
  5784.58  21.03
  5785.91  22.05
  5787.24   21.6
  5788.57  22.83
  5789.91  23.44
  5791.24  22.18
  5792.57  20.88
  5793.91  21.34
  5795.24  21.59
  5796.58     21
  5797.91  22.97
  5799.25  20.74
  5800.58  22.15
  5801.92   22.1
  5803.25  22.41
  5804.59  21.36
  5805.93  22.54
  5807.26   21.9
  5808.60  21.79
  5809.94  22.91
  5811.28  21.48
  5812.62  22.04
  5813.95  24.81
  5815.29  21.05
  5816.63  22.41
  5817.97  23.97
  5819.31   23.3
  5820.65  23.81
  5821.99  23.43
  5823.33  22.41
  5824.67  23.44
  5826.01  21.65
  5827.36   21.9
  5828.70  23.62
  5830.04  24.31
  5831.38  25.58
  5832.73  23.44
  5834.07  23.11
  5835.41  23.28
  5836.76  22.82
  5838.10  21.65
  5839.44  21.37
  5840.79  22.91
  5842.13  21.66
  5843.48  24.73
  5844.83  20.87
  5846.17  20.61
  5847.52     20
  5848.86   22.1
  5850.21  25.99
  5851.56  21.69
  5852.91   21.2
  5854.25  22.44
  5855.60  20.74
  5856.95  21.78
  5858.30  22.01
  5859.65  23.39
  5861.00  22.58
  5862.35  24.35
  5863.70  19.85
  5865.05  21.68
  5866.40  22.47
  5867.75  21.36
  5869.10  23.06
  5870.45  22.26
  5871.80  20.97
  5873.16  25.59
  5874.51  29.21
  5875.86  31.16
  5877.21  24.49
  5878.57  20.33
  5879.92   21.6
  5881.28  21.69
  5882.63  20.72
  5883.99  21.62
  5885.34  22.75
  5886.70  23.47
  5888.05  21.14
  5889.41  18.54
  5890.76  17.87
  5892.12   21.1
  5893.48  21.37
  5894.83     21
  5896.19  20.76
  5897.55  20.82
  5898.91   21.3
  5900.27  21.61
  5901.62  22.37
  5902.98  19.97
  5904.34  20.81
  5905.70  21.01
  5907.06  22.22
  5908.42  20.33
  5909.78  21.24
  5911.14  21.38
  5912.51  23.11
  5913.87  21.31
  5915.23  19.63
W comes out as 1.07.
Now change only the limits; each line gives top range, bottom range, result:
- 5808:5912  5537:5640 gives 1.07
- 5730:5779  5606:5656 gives 1.02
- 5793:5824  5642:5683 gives 1.02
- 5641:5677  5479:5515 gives 1.06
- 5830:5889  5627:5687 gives 1.06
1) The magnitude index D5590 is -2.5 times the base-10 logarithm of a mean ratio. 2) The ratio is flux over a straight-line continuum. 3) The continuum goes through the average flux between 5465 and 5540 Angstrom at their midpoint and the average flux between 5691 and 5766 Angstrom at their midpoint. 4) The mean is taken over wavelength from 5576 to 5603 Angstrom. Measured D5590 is -0.014 mag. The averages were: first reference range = 22.8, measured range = 22.9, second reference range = 22.3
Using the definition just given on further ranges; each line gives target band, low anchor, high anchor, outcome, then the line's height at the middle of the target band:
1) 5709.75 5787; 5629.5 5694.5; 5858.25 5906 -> 0.01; 22.6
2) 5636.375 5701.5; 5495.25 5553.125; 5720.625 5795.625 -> -0.01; 22.5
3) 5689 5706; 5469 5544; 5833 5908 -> 0.02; 22.5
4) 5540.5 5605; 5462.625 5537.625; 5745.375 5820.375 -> -0.01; 22.6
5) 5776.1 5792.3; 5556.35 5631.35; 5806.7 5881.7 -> 0.04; 22.8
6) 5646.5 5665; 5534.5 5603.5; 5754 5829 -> -0.05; 22.6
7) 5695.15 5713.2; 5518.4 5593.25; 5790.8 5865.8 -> 0.05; 22.5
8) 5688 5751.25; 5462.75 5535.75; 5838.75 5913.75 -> 0.00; 22.4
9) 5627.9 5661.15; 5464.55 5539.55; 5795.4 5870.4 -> -0.02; 22.6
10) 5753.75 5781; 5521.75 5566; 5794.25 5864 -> 0.01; 22.5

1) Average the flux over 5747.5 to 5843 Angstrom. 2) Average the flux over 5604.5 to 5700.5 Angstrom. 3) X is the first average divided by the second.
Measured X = 0.98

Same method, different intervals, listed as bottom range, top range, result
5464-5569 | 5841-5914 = 0.96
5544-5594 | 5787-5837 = 0.99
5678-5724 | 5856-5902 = 1.01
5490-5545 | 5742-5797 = 0.98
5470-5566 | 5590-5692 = 1.00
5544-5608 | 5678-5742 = 0.97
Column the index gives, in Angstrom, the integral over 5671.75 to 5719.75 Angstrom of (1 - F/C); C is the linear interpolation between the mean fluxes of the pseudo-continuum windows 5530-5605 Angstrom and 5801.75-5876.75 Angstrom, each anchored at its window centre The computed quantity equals 1.2 Angstrom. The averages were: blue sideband 22.7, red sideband 22.8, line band 22.2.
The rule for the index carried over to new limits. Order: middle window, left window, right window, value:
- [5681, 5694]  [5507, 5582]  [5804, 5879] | 0.45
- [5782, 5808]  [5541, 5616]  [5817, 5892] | 0.94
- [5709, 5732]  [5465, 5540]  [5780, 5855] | 0.21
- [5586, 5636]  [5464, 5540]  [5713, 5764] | -0.26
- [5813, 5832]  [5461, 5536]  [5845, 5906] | -0.92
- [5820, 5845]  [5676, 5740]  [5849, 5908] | -0.92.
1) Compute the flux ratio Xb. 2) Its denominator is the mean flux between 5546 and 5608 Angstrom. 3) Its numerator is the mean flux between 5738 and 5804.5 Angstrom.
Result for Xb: 0.97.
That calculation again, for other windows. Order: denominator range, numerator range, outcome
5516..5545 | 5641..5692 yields 1.01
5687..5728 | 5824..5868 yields 1.02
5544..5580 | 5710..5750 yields 0.99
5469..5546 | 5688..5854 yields 0.98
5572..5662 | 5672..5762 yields 0.98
